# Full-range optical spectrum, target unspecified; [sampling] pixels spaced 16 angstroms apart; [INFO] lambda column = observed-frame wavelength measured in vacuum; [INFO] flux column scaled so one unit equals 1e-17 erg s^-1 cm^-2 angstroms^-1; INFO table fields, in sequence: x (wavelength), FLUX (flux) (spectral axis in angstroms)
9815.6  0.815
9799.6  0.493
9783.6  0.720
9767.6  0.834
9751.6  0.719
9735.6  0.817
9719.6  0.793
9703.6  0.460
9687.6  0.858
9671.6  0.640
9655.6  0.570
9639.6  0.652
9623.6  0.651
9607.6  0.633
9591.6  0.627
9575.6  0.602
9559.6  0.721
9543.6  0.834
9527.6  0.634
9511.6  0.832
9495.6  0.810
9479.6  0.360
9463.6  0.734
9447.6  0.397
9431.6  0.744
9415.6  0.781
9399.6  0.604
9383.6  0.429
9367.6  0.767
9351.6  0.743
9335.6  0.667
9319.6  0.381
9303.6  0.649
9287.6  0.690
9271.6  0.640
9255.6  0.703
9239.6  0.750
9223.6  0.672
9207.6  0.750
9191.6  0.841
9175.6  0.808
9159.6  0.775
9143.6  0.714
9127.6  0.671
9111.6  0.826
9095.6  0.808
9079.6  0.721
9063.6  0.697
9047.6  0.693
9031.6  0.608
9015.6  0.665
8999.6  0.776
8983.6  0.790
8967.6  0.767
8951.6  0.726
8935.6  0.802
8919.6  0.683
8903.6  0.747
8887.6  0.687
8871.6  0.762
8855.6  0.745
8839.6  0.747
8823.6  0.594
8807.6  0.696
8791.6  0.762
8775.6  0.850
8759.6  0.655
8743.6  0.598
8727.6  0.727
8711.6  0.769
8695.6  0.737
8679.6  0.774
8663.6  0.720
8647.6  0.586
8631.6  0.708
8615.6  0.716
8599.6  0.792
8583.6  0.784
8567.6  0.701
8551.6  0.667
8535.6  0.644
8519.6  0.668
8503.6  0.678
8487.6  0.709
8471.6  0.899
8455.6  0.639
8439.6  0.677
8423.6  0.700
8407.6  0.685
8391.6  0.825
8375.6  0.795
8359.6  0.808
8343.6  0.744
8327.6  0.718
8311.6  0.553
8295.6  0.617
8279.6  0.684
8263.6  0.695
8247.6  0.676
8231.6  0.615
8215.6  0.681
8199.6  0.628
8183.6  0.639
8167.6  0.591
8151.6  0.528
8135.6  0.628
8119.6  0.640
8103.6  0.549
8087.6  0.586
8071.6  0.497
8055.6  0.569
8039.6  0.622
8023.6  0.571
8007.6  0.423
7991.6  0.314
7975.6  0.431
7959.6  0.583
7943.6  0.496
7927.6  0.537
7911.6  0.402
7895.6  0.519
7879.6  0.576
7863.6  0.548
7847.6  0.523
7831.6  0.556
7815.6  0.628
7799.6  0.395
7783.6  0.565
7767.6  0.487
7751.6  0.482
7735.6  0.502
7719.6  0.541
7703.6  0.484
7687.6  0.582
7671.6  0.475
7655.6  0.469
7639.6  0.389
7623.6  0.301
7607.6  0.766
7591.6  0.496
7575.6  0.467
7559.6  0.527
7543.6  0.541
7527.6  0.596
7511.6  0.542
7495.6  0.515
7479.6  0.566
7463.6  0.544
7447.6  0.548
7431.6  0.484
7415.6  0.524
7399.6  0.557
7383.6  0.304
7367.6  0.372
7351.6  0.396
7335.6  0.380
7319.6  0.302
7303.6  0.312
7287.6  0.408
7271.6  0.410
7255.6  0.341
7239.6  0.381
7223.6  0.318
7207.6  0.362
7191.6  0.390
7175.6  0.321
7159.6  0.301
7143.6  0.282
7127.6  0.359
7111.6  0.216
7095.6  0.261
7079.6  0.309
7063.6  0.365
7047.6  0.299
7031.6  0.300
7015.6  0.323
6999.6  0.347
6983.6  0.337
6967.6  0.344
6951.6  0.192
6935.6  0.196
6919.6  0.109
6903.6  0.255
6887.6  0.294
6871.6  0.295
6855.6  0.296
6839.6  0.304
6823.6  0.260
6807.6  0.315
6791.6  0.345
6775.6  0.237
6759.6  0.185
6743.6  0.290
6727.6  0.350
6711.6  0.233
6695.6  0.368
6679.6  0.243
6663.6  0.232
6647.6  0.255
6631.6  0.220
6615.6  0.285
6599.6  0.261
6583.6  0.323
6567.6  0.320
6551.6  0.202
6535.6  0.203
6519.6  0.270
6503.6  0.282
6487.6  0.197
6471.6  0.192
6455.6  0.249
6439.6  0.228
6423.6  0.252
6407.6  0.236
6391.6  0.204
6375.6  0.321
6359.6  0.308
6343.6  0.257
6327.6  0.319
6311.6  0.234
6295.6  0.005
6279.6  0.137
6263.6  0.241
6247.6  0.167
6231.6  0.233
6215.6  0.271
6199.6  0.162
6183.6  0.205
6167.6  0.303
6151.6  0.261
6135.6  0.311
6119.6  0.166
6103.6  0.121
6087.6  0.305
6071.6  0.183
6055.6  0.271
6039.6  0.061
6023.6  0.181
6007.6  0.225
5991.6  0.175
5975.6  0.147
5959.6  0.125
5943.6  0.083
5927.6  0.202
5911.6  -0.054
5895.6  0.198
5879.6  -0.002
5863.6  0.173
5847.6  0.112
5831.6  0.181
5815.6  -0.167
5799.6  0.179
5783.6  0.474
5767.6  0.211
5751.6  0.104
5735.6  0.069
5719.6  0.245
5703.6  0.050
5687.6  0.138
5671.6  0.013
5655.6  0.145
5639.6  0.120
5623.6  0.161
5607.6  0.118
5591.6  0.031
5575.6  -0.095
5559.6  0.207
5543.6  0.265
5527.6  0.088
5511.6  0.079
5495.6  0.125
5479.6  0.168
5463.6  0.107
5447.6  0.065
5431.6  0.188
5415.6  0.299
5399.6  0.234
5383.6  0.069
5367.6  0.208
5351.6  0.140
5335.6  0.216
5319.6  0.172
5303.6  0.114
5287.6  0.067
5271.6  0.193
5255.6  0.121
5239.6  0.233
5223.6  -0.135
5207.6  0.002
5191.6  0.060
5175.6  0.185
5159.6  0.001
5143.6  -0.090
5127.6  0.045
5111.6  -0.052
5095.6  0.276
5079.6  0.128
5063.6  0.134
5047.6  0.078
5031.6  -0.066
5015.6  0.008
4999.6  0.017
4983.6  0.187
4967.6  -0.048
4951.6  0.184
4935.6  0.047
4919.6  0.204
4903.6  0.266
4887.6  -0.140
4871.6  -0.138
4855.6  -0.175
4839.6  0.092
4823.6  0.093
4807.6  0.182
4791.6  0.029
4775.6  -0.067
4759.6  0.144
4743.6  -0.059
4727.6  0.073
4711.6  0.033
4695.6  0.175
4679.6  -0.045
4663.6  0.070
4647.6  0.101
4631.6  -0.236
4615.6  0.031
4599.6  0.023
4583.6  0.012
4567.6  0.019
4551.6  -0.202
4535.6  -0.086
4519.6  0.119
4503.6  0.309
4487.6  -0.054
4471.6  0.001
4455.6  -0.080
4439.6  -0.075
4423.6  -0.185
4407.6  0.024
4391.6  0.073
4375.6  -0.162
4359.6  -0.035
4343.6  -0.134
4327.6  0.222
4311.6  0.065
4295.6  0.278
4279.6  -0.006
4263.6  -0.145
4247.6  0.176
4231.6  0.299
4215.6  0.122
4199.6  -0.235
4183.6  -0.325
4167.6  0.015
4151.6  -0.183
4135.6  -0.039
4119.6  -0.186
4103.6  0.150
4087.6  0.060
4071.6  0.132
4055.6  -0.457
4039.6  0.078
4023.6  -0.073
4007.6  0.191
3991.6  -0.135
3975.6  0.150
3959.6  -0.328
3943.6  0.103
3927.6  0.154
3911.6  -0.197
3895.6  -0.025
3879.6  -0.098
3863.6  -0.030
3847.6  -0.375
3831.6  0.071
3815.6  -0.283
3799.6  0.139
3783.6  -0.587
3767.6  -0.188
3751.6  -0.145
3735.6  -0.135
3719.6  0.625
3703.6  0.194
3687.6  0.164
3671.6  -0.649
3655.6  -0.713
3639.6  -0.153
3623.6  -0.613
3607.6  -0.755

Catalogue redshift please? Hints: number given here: 0.858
